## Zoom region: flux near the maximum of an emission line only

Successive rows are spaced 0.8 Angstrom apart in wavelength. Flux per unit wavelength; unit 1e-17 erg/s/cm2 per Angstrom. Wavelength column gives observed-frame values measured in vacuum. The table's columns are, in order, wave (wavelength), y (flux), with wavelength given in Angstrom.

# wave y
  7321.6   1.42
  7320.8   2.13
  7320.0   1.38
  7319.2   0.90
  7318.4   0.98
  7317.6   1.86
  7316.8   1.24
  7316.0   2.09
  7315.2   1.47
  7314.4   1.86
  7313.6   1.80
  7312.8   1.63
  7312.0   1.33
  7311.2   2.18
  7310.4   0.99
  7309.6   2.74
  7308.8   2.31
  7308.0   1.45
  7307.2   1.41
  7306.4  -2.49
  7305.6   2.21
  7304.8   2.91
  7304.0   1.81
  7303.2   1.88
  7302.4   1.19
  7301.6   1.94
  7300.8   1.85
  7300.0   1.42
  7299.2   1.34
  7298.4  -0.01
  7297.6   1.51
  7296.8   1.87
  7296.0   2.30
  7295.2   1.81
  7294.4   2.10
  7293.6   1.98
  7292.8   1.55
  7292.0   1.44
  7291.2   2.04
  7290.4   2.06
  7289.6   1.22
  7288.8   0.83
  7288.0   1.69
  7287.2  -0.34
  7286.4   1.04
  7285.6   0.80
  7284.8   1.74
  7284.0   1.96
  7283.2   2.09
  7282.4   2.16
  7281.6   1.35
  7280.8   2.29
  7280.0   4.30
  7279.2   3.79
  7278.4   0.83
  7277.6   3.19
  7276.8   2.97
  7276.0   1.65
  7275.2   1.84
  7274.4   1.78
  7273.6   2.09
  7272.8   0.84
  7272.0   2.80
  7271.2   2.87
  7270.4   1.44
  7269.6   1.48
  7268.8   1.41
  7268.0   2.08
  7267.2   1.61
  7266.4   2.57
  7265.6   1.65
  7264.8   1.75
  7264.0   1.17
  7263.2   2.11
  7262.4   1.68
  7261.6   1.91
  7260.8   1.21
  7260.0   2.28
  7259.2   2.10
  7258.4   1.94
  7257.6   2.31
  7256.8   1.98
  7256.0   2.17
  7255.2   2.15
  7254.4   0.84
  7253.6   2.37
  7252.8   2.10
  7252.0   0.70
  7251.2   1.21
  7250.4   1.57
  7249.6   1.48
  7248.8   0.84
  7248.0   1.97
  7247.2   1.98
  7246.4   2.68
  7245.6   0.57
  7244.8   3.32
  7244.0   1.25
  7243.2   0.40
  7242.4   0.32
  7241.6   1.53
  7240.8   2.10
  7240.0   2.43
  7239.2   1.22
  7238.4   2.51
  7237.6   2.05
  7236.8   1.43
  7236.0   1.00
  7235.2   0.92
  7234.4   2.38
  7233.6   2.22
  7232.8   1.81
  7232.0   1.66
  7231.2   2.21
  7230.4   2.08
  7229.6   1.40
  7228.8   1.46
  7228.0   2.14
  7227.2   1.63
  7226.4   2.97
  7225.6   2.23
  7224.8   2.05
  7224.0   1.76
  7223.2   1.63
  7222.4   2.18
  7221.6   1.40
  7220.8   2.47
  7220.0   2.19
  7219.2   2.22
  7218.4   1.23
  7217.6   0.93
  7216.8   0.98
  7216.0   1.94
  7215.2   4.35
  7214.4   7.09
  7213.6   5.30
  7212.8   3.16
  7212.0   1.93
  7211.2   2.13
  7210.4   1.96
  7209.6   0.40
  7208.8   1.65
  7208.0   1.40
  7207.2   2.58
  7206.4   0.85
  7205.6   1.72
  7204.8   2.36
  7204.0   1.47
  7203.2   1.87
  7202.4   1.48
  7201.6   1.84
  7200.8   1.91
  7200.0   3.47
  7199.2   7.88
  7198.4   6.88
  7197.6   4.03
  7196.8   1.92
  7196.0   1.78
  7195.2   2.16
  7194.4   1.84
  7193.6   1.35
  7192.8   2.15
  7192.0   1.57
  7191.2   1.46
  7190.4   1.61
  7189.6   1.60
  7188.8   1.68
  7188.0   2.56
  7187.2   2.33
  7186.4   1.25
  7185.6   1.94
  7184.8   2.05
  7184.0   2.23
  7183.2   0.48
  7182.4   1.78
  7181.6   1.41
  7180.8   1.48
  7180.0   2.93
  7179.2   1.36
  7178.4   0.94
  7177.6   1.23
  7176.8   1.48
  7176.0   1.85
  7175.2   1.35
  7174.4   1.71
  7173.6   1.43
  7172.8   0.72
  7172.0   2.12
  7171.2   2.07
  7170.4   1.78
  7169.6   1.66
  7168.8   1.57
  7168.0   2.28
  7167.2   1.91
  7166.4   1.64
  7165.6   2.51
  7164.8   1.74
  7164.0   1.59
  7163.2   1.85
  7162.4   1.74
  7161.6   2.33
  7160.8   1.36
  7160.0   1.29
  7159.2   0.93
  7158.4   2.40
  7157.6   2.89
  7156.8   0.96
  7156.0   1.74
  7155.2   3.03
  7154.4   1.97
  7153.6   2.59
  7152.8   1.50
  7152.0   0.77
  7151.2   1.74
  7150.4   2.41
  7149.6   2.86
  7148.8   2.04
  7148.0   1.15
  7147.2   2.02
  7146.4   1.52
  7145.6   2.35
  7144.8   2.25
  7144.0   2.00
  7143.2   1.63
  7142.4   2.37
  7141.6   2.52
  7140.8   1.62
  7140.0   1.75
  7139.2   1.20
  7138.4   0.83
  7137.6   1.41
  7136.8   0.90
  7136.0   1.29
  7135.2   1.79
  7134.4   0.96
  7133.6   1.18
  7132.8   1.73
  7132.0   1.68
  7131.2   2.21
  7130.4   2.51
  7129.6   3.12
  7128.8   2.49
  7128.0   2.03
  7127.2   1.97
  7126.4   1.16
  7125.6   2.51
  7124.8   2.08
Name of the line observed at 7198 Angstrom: [S II]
